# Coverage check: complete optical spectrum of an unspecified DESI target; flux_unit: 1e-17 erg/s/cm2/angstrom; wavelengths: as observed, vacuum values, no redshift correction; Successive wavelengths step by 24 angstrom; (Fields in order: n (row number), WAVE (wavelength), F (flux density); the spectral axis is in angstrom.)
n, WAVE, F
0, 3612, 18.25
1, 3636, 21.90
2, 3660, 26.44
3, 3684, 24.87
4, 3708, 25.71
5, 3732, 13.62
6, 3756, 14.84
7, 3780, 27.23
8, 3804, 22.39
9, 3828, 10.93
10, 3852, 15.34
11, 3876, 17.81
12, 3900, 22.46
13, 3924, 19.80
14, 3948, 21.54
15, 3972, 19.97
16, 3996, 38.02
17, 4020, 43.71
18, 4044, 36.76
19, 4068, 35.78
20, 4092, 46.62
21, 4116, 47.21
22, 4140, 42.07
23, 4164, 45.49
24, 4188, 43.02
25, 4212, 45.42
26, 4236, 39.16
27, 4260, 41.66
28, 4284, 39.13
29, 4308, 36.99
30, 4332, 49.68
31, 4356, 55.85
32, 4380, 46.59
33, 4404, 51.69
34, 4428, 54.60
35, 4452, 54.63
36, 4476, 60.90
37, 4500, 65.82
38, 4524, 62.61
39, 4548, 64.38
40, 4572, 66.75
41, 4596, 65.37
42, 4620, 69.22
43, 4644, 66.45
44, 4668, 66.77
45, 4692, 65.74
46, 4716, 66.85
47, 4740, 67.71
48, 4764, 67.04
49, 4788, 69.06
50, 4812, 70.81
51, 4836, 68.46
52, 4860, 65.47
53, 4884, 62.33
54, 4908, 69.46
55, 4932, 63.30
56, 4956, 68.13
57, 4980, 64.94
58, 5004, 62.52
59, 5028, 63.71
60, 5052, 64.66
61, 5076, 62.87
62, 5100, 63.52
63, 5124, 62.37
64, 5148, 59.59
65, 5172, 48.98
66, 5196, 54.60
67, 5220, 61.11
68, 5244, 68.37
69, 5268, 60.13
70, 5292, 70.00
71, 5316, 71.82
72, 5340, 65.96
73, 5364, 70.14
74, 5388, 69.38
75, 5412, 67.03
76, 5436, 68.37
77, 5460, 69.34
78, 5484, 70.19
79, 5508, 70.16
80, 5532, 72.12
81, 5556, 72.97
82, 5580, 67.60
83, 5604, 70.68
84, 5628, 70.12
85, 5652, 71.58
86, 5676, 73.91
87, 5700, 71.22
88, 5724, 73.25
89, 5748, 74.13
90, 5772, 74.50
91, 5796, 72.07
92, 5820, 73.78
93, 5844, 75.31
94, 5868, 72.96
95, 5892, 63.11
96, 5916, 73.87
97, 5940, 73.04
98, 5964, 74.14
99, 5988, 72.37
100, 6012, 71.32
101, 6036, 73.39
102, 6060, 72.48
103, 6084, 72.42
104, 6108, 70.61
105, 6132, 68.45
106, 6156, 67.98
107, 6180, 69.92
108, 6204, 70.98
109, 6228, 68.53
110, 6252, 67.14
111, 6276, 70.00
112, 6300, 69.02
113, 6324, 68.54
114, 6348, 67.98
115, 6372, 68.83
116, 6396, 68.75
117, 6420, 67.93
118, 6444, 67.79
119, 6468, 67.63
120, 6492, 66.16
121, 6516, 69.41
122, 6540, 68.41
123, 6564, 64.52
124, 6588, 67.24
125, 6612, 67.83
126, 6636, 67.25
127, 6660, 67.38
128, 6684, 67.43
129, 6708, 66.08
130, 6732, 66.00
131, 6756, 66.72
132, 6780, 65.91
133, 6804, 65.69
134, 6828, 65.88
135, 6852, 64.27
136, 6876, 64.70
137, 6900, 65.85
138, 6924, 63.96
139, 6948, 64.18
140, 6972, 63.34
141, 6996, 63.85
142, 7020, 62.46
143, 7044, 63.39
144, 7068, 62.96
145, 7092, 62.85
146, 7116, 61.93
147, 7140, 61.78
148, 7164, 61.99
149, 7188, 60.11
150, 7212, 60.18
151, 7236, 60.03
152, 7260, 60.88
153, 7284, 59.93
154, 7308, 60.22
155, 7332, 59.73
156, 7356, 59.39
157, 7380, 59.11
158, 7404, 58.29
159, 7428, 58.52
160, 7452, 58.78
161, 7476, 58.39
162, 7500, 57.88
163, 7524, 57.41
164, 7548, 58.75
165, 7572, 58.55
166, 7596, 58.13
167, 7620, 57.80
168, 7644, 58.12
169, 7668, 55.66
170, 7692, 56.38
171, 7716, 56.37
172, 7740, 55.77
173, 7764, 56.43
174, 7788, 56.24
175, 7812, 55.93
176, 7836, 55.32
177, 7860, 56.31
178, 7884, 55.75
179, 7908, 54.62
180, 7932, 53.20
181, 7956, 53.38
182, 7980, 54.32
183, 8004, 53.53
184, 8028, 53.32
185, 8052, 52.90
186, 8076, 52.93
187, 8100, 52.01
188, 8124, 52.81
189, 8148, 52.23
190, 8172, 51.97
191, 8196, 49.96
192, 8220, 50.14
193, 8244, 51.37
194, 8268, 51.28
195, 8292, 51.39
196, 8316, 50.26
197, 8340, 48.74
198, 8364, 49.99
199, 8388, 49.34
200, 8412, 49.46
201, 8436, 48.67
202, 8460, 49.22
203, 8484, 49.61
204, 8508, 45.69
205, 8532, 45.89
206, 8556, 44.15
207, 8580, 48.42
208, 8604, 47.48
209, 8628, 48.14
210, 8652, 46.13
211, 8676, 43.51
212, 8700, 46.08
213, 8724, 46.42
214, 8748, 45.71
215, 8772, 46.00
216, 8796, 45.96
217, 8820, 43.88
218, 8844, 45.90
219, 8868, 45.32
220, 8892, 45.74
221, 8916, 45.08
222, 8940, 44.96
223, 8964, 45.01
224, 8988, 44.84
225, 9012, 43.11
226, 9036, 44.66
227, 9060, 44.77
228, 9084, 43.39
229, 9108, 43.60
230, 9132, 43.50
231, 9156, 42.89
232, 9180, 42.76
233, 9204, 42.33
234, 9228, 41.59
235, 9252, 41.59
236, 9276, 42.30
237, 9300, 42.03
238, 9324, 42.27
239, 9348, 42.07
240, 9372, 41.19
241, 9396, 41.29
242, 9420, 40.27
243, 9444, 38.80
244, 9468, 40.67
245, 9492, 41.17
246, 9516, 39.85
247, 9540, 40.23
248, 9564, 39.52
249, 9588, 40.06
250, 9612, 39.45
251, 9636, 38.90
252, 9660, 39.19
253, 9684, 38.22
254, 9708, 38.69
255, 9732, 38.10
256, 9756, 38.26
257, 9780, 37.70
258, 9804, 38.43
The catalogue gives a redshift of 0.00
